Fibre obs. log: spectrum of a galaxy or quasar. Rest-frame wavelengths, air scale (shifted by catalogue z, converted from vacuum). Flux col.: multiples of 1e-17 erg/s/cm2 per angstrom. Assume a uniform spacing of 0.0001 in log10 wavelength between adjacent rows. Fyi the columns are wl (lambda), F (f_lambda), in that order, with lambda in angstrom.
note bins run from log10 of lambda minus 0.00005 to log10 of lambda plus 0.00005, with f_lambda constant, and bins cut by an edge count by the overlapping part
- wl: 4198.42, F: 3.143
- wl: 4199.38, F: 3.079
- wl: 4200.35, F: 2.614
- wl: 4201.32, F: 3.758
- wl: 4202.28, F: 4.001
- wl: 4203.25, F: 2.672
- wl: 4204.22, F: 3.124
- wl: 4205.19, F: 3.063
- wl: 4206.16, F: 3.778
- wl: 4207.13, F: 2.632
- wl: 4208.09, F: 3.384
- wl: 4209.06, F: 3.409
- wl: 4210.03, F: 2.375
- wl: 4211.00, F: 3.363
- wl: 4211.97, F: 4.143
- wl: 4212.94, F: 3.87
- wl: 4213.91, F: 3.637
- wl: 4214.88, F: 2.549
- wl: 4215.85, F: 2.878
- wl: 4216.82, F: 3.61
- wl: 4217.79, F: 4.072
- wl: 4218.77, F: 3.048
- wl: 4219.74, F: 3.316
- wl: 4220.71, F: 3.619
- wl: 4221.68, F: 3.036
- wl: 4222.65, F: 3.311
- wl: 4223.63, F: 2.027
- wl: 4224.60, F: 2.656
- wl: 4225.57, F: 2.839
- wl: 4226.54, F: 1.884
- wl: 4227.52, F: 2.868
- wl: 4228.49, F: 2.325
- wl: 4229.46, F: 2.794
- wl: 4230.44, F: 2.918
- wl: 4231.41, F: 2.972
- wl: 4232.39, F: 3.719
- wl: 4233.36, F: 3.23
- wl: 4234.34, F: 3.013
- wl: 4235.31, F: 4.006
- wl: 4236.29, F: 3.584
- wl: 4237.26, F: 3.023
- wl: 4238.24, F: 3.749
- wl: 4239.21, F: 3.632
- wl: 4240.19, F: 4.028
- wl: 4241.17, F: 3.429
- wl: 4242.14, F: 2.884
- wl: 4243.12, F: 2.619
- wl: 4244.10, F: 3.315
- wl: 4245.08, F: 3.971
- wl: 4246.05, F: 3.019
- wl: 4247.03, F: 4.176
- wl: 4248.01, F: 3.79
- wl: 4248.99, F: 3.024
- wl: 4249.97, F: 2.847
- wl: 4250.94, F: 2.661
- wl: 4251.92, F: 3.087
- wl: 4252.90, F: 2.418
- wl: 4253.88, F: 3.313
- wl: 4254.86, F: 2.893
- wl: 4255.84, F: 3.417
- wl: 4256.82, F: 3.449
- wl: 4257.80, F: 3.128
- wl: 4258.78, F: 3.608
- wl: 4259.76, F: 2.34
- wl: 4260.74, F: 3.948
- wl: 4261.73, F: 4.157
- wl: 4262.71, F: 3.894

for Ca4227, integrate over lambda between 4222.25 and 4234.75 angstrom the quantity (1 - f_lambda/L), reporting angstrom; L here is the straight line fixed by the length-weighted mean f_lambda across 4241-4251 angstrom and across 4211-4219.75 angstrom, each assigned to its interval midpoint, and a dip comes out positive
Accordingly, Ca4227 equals 2.10 angstrom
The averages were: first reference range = 3.46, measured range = 2.81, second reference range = 3.27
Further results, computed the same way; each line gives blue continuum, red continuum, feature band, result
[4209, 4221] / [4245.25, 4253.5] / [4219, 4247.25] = 0.8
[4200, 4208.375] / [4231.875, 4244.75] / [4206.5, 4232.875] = 1.8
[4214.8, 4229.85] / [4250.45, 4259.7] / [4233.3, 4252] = -2.1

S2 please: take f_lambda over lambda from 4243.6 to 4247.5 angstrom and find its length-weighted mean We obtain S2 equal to 3.62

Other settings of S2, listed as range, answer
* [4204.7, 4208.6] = 3.22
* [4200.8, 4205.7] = 3.32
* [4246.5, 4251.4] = 3.3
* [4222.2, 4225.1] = 2.66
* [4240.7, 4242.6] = 3.17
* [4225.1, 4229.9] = 2.54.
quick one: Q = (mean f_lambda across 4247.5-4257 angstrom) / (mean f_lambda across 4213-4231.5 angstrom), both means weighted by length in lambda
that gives 1.03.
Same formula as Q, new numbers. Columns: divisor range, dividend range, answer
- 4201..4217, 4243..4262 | 0.99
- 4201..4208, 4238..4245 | 1.03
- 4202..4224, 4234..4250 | 1.06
